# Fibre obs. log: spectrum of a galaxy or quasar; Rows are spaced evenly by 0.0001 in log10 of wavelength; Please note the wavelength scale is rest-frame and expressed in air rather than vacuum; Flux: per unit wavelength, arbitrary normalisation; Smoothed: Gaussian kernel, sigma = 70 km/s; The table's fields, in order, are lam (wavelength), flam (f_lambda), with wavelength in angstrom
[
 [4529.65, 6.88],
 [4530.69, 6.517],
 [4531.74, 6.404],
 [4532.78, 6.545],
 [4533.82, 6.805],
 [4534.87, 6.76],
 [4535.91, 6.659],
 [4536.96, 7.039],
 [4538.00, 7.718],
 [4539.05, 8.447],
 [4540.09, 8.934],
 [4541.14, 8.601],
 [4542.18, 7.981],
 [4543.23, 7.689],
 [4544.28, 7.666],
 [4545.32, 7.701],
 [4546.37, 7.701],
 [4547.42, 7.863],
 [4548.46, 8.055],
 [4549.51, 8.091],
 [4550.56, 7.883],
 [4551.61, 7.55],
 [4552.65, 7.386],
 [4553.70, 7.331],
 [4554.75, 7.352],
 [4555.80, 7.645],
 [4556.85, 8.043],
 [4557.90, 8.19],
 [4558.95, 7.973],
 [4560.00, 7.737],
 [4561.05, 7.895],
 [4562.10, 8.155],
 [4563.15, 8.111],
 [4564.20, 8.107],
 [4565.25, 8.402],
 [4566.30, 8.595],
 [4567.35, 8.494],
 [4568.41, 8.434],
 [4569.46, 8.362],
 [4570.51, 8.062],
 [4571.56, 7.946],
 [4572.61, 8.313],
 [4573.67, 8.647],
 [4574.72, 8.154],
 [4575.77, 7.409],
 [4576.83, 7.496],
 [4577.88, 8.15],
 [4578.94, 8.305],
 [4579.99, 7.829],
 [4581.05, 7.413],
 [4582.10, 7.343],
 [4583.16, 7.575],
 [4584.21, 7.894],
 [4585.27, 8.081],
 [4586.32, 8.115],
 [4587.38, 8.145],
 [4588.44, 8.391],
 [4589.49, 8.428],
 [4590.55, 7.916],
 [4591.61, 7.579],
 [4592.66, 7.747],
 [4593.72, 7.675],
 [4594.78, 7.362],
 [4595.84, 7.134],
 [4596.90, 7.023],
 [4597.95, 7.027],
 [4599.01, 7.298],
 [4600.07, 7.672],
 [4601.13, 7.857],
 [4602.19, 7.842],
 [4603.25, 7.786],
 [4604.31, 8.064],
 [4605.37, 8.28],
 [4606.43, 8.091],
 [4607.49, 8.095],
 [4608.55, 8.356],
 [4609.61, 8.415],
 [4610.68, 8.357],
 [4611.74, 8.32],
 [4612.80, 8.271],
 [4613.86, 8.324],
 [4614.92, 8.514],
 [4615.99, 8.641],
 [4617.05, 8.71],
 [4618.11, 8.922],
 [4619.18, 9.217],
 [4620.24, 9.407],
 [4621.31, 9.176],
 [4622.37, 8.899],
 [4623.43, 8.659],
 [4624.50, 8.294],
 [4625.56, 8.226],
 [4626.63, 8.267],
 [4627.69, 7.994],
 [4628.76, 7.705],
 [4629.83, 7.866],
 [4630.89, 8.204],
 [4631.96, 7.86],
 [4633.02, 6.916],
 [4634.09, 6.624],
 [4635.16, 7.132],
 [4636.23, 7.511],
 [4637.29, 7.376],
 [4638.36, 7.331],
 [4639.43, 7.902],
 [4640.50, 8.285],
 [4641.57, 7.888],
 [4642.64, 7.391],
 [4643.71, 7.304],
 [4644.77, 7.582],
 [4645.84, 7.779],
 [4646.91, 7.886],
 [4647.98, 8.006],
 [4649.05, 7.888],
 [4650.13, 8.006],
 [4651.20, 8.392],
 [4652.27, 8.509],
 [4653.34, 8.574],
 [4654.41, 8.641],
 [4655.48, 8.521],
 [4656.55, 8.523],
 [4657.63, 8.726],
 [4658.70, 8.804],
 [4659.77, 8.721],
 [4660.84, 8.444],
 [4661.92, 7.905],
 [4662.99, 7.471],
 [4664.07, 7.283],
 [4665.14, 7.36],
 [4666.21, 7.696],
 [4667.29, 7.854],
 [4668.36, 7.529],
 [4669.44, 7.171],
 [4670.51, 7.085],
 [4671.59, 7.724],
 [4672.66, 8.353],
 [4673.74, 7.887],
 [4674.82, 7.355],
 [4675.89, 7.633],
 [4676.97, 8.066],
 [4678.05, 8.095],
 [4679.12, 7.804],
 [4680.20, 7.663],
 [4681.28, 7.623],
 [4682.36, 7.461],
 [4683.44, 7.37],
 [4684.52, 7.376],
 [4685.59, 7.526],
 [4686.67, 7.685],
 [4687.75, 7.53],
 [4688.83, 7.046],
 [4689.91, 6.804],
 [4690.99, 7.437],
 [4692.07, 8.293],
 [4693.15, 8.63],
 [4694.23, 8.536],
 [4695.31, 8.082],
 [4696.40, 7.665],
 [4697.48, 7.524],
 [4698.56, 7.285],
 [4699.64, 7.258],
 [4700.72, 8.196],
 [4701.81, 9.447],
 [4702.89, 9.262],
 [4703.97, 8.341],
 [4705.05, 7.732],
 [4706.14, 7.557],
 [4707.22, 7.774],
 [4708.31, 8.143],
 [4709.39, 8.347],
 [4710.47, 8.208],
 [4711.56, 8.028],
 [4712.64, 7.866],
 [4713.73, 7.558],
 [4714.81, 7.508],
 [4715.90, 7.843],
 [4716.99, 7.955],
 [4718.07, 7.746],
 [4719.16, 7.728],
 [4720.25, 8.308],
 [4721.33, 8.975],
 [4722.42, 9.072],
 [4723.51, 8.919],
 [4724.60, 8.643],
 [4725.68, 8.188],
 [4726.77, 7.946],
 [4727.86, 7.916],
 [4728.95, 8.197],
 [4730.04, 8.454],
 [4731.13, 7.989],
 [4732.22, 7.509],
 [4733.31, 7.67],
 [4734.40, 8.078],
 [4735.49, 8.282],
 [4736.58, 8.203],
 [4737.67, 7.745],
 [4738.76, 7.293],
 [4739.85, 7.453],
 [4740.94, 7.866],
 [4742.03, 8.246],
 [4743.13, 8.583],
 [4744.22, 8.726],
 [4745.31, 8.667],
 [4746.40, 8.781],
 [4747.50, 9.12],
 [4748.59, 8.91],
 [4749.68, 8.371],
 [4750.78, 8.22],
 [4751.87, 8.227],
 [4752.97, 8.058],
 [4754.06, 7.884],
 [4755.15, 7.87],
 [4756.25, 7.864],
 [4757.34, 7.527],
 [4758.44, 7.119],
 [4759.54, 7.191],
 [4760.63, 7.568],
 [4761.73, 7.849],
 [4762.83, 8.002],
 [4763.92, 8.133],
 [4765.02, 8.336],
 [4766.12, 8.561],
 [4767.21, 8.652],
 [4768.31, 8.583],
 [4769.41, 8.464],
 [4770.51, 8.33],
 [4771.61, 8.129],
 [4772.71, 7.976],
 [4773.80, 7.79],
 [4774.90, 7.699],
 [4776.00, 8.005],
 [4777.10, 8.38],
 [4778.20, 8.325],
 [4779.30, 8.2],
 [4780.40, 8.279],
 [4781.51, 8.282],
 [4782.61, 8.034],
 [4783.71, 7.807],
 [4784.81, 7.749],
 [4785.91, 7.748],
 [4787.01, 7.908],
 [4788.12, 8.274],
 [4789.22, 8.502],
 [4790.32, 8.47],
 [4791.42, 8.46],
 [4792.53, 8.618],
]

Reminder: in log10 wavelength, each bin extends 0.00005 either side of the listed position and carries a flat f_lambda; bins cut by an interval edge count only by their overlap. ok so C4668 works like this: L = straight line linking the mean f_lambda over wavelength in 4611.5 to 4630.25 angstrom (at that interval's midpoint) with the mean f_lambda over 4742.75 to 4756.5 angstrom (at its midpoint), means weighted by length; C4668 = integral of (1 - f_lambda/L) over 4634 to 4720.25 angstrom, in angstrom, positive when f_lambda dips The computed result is 6.3 angstrom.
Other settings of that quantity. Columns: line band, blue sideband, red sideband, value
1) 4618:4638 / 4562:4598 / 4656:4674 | -0.4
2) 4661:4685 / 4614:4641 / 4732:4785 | 1.4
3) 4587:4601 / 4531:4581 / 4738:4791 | 0.4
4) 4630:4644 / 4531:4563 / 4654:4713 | 0.5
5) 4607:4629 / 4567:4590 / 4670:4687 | -1.8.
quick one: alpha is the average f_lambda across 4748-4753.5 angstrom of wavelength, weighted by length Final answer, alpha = 8.36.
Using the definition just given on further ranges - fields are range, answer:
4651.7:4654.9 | 8.58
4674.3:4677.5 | 7.69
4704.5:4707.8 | 7.68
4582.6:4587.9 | 7.96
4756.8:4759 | 7.29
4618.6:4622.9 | 9.17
